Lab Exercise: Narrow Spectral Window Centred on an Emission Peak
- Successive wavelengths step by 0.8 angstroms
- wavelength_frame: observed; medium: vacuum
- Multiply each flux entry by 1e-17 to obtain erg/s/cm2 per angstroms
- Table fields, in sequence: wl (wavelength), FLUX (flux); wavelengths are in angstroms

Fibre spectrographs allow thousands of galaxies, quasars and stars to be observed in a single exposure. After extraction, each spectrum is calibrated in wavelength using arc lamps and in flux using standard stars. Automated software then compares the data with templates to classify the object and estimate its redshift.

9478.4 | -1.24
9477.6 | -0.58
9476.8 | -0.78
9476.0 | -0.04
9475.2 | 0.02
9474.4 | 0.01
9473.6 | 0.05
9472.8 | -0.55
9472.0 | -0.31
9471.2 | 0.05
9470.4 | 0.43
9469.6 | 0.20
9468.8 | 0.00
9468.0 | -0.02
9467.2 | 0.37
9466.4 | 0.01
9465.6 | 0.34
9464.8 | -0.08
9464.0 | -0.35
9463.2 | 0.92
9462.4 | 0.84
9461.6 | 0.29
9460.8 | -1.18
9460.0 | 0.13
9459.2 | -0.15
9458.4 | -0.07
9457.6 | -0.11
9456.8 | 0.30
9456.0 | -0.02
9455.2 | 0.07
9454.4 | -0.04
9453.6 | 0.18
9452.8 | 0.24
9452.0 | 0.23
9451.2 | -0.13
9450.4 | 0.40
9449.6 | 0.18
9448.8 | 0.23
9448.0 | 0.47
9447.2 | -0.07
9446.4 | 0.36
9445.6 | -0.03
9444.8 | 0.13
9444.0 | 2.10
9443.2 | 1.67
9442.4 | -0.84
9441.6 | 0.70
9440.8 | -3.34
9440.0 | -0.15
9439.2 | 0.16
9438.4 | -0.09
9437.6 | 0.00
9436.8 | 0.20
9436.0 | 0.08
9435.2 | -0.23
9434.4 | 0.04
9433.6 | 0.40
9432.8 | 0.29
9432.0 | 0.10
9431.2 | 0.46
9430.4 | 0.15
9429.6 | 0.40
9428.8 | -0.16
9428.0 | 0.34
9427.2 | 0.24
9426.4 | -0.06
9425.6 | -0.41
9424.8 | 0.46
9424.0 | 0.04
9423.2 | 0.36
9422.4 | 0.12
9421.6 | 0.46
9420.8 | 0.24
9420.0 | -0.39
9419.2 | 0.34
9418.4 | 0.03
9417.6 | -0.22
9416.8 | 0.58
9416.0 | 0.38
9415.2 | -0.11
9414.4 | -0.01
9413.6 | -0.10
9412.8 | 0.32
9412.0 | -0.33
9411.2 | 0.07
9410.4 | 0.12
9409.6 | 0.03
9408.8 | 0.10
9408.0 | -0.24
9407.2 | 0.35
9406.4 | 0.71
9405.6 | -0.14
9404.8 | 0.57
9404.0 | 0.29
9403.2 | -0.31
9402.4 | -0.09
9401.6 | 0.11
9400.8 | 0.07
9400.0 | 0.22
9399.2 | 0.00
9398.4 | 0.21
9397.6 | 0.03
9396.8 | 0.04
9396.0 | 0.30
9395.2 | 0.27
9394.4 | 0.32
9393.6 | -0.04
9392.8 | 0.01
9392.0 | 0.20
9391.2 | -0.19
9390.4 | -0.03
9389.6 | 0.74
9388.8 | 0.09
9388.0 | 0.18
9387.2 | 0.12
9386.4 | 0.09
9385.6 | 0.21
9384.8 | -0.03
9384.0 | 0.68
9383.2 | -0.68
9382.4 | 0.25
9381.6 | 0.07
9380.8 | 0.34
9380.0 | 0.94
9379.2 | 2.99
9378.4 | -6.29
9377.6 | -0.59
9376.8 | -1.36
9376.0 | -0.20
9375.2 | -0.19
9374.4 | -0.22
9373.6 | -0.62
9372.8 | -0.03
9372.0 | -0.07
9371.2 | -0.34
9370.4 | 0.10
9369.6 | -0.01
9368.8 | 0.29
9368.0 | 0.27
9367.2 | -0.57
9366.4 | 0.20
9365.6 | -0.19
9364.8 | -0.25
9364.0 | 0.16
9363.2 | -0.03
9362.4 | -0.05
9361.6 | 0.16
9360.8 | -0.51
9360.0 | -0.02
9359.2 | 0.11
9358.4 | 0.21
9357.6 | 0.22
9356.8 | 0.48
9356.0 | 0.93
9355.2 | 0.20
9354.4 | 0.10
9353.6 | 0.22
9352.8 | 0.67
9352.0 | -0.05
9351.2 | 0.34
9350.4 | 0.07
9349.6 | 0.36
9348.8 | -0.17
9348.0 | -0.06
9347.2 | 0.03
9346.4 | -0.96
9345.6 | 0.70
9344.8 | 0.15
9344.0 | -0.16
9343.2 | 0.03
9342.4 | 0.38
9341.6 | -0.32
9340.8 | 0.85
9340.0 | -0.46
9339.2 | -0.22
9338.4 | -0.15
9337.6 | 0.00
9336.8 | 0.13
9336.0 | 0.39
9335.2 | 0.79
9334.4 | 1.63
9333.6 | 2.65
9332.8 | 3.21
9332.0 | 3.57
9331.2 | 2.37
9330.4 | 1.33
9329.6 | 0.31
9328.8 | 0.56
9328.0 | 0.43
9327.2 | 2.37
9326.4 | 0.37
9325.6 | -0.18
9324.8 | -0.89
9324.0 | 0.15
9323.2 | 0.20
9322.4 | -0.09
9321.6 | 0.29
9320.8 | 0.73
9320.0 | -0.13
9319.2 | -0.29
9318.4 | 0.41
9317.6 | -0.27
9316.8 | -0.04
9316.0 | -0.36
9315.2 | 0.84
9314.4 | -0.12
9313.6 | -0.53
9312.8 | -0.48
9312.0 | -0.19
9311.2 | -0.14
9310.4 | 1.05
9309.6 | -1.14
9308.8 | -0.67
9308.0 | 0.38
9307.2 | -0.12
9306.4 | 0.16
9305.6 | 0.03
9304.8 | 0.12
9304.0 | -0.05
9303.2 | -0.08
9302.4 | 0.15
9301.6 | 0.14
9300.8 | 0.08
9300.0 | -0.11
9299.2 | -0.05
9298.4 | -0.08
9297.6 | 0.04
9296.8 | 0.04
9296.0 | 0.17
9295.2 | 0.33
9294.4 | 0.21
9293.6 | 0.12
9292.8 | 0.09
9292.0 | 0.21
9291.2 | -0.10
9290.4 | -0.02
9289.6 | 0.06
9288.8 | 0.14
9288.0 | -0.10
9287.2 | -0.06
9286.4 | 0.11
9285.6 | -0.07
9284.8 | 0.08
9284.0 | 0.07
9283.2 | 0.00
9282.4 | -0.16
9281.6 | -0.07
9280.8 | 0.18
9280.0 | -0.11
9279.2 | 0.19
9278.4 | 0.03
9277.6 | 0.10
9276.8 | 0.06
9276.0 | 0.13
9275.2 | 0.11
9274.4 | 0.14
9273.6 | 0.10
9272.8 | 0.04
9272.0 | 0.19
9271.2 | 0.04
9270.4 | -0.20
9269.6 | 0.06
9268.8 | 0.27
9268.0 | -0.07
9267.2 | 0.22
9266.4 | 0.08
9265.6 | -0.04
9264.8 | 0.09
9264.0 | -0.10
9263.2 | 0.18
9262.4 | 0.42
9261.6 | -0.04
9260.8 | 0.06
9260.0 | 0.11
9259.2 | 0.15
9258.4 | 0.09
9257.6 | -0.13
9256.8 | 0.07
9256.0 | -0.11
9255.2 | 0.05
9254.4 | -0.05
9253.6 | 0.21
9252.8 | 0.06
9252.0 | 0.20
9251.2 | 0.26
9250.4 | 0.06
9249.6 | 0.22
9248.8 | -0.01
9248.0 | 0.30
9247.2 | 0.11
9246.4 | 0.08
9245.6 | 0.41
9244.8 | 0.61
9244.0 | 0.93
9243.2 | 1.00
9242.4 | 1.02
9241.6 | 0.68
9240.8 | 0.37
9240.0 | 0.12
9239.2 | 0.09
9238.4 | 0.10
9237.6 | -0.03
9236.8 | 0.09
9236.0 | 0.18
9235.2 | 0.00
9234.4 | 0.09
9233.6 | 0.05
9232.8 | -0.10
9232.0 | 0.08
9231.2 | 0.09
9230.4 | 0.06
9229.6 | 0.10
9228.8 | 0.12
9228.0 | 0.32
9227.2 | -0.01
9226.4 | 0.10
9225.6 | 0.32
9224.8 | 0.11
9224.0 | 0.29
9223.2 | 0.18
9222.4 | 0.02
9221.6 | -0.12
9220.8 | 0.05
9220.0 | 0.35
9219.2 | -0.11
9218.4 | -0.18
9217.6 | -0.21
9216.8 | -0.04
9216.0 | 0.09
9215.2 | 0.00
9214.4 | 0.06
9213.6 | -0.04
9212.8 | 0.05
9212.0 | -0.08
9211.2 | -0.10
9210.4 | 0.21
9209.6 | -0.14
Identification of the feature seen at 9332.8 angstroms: [O III] 5007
